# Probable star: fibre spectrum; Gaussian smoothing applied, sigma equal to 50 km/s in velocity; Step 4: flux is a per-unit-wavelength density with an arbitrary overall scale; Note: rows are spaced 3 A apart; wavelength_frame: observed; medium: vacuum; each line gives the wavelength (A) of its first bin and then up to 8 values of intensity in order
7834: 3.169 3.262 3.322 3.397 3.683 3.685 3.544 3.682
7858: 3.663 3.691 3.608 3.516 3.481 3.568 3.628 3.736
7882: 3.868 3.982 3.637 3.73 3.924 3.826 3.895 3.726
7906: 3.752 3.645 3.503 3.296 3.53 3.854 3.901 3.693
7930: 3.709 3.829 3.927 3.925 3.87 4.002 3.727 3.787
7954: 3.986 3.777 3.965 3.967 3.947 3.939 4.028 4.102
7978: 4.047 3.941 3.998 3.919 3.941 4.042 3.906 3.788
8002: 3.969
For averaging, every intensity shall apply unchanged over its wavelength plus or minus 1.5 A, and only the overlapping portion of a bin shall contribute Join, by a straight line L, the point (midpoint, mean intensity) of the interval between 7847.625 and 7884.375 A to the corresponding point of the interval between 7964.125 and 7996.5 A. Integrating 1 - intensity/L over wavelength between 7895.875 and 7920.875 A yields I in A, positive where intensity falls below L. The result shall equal 0.8 A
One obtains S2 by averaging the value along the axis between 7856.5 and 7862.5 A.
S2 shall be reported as 3.68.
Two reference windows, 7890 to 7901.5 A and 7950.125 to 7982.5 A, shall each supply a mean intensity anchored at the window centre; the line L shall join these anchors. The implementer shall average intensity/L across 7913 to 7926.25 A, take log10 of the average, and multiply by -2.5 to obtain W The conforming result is 0.07 mag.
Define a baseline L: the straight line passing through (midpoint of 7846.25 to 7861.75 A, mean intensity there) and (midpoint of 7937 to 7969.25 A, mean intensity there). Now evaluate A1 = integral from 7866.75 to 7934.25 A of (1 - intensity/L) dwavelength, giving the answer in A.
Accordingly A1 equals 1.06 A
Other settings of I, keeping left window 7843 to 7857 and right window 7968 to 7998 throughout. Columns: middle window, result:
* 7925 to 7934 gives 0.2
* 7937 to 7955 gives 0.0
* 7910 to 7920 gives 0.9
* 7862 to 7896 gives 0.0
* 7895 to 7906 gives -0.2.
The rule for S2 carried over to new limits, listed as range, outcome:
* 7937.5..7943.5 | 3.9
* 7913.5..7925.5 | 3.65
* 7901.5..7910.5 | 3.71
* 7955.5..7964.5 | 3.9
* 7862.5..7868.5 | 3.56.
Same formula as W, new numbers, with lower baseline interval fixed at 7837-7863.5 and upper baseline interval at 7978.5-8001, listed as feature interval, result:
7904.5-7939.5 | 0.015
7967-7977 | -0.035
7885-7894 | -0.030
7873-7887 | -0.037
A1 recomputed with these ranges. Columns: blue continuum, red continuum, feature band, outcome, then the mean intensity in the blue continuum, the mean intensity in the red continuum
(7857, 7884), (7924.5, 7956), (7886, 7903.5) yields -0.39 A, 3.65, 3.85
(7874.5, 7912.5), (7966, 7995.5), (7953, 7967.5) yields 0.04 A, 3.76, 3.99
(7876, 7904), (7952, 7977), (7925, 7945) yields 0.31 A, 3.81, 3.96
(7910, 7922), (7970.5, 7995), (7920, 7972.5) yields -1.85 A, 3.54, 4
